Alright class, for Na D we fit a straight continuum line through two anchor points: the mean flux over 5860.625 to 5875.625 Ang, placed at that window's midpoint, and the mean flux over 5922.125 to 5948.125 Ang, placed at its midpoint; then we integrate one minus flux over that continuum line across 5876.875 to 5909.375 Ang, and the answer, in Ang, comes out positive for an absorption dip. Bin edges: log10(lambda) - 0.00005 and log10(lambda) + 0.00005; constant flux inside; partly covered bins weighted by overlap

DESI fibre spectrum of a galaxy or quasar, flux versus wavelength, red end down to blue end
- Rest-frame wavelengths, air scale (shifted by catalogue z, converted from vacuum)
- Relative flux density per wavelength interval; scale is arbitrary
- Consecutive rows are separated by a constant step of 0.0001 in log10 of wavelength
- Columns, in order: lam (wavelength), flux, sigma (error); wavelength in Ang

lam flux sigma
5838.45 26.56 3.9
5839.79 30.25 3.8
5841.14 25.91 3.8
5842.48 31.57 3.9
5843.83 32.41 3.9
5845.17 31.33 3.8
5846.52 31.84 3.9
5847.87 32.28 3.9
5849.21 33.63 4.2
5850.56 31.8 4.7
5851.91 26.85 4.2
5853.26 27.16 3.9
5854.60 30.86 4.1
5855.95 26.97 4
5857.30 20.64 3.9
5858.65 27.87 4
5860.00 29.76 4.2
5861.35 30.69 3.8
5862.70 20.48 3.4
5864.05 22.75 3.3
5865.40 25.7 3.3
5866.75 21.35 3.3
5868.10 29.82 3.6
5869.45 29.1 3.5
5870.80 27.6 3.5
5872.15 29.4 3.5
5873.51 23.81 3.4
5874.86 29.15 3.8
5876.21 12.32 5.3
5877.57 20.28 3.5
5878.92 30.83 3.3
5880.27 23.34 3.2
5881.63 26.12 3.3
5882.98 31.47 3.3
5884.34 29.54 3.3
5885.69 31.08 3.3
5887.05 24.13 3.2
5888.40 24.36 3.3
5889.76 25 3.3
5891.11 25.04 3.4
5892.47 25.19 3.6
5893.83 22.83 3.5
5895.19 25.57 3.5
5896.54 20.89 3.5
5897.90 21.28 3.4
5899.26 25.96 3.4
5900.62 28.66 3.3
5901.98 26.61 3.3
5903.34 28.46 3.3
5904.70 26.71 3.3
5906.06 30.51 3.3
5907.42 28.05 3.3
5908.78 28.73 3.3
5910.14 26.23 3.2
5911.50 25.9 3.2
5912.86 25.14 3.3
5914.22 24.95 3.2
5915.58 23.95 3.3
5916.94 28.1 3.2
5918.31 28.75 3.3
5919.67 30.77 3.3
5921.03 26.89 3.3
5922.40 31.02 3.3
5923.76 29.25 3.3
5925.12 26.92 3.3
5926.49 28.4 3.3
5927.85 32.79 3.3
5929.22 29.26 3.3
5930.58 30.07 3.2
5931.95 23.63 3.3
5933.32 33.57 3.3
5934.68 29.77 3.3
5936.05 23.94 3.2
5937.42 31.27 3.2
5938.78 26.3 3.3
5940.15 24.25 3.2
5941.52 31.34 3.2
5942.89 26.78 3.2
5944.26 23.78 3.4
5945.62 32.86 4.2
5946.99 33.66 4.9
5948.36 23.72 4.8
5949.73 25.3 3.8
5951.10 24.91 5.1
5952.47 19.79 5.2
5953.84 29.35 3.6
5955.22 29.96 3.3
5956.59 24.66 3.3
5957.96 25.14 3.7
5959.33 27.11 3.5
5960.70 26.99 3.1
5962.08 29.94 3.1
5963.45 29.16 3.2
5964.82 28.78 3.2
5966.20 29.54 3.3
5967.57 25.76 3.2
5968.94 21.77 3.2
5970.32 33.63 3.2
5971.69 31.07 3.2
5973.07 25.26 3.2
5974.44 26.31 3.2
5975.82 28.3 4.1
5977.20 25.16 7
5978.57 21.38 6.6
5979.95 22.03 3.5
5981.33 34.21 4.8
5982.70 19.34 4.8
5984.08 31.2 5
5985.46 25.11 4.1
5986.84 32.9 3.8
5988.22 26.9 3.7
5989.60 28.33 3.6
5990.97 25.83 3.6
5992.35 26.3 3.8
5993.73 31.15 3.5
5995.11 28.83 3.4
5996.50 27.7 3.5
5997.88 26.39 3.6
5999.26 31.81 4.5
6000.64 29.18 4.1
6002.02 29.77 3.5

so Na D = 1.13 Ang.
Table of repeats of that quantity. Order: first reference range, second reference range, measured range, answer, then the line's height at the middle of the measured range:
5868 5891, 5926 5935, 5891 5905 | 1.2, 27.5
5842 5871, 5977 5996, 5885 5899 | 1.7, 28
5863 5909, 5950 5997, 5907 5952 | -2.3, 26.5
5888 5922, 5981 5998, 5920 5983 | -0.9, 27.2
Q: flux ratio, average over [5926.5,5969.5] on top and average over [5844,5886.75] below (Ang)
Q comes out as 1.0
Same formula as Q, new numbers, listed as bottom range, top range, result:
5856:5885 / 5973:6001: 1.06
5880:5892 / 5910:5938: 1.05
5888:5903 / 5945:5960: 1.09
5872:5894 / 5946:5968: 1.07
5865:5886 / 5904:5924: 1.05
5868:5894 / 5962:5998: 1.06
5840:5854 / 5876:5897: 0.83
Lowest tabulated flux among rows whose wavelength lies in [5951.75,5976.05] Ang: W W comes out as 19.79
